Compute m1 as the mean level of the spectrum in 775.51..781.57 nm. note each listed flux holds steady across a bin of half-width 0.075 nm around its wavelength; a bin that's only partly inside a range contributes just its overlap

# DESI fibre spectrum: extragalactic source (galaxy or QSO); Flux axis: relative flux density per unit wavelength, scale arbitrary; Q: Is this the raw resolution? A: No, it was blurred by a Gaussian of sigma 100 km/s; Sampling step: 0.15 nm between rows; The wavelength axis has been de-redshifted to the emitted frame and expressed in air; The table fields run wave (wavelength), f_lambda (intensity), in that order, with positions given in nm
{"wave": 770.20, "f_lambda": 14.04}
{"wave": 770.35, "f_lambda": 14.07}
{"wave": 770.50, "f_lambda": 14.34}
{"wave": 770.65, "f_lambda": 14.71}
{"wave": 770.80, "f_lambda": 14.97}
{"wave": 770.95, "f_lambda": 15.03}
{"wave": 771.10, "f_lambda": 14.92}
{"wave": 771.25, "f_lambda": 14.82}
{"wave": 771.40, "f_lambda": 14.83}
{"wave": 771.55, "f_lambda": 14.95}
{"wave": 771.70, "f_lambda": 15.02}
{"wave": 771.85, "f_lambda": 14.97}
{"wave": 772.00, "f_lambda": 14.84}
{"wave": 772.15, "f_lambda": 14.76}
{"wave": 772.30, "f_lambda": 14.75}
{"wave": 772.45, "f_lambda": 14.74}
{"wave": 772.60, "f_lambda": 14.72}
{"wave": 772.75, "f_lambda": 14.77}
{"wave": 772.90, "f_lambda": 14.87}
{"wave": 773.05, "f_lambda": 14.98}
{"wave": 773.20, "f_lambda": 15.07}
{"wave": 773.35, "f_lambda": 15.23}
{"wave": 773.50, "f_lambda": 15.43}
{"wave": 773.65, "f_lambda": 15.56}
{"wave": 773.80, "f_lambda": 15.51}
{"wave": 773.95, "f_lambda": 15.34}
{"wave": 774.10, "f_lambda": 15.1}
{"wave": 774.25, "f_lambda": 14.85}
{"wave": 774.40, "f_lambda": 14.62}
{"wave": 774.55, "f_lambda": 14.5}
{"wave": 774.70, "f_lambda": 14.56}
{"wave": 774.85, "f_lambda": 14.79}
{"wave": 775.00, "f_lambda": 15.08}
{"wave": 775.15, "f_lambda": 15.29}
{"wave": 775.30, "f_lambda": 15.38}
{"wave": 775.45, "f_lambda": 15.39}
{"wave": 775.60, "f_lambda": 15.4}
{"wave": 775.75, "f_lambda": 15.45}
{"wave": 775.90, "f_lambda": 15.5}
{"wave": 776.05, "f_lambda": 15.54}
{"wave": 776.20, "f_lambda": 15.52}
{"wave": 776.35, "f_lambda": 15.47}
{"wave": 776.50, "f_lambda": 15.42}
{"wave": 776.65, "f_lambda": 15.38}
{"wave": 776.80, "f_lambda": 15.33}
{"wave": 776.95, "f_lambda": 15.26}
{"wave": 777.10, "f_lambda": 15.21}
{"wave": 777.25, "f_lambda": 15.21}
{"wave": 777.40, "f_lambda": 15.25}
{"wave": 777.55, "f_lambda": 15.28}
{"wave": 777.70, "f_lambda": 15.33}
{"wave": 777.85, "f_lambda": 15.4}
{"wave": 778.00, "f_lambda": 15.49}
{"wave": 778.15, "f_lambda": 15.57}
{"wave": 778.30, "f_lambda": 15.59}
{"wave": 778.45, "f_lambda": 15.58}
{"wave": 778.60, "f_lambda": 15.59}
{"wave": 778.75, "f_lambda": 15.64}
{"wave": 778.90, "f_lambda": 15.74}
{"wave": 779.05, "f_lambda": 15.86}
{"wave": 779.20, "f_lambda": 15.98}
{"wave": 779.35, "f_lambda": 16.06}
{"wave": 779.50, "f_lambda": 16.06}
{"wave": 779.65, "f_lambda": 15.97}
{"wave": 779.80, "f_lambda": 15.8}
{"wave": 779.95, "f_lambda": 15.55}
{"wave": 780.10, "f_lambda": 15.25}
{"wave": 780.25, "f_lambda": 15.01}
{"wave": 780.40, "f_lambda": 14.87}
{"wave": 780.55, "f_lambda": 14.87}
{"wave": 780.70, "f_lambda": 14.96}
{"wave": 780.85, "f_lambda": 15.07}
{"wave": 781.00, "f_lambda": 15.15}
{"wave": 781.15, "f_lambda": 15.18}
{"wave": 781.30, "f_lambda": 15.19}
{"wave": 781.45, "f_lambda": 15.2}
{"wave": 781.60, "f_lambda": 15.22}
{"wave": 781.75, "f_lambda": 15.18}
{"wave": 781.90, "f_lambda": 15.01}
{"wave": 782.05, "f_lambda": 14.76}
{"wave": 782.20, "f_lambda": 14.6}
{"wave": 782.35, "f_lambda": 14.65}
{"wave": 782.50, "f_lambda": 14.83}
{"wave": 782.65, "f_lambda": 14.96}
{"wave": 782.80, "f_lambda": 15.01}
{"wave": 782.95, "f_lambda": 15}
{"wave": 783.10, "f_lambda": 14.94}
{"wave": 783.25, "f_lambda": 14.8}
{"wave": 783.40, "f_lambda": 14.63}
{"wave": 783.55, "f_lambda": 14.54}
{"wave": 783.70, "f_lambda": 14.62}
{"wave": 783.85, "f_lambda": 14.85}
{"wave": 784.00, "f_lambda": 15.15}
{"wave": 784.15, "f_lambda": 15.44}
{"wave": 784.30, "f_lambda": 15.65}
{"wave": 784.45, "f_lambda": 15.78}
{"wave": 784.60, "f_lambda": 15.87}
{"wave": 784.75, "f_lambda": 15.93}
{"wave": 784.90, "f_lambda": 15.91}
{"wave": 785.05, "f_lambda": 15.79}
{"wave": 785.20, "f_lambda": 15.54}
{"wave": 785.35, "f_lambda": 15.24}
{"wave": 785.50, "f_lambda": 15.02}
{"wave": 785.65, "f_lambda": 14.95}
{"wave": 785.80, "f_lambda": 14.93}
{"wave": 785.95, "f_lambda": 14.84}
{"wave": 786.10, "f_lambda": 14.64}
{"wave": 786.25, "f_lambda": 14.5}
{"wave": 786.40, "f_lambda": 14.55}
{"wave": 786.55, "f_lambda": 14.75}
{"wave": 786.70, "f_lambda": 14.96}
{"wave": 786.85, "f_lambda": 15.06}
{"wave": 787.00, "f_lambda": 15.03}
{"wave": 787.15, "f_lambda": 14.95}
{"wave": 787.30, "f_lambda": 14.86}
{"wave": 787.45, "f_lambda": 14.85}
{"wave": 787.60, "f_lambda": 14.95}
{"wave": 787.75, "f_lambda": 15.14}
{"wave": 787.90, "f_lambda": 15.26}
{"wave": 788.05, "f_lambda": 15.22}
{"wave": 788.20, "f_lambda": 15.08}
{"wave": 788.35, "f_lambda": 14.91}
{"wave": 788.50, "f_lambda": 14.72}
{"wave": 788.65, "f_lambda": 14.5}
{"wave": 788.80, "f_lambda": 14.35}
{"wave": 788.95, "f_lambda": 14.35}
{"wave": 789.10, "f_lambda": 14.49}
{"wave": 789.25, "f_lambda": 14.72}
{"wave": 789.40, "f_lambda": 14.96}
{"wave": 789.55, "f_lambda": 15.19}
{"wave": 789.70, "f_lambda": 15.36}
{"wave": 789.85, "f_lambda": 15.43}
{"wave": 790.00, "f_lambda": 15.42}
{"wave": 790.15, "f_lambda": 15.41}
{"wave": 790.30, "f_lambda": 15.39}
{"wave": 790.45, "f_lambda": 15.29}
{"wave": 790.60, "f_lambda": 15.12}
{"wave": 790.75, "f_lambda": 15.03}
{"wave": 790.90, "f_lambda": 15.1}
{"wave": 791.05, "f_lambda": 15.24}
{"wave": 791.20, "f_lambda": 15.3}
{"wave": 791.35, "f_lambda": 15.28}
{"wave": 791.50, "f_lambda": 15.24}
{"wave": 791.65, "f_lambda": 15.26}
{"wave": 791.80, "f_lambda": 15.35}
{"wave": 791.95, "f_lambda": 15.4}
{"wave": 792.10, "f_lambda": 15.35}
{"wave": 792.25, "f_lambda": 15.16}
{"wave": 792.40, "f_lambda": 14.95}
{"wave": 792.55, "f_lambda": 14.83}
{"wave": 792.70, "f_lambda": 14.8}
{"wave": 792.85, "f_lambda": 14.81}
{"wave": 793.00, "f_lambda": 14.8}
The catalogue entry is 15.4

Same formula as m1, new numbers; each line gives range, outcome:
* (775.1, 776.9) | 15.4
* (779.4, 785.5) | 15.2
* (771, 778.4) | 15.1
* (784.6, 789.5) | 15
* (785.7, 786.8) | 14.8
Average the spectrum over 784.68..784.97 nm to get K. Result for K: 15.9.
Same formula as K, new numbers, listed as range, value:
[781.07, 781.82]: 15.2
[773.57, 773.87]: 15.5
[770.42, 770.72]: 14.5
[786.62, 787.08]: 15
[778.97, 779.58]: 16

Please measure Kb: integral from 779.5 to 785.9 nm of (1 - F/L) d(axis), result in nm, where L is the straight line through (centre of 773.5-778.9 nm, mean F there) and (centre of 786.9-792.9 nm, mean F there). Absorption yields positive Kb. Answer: 0.005 nm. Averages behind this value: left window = 15.3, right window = 15.1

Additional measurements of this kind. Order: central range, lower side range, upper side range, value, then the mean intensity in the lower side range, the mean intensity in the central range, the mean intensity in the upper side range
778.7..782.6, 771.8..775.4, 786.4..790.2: -0.084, 15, 15.3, 14.9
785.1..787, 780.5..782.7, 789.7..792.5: 0.023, 15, 14.9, 15.3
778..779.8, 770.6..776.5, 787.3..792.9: -0.085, 15.1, 15.8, 15.1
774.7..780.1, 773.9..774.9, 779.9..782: -0.191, 14.8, 15.5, 15.1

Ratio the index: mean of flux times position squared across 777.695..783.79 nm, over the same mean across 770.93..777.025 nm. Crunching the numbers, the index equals 1.03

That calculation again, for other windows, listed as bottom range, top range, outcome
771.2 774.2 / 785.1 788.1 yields 1.03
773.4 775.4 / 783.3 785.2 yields 1.04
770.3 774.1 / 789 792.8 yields 1.06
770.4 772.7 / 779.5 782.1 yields 1.05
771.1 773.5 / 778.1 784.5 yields 1.05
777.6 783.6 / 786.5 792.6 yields 1.01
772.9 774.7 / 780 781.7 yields 1.02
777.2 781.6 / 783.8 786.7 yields 1.00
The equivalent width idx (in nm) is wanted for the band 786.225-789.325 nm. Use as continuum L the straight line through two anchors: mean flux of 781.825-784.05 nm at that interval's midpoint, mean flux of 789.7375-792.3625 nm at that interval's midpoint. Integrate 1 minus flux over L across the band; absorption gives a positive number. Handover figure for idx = 0.05 nm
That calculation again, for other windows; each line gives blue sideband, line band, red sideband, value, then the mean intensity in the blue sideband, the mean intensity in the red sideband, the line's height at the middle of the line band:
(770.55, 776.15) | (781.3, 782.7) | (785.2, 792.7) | 0.01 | 15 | 15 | 15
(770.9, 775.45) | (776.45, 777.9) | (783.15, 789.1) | -0.03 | 15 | 15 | 15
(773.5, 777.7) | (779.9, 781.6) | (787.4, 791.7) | 0.01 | 15.2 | 15.1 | 15.2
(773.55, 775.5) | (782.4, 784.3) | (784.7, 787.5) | 0.02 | 15.1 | 15.1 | 15.1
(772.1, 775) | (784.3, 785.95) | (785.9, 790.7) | -0.06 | 15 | 14.9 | 14.9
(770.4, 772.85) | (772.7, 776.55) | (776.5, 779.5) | -0.01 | 14.8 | 15.5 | 15.1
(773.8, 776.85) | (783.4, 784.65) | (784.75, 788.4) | -0.01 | 15.2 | 15.1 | 15.1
